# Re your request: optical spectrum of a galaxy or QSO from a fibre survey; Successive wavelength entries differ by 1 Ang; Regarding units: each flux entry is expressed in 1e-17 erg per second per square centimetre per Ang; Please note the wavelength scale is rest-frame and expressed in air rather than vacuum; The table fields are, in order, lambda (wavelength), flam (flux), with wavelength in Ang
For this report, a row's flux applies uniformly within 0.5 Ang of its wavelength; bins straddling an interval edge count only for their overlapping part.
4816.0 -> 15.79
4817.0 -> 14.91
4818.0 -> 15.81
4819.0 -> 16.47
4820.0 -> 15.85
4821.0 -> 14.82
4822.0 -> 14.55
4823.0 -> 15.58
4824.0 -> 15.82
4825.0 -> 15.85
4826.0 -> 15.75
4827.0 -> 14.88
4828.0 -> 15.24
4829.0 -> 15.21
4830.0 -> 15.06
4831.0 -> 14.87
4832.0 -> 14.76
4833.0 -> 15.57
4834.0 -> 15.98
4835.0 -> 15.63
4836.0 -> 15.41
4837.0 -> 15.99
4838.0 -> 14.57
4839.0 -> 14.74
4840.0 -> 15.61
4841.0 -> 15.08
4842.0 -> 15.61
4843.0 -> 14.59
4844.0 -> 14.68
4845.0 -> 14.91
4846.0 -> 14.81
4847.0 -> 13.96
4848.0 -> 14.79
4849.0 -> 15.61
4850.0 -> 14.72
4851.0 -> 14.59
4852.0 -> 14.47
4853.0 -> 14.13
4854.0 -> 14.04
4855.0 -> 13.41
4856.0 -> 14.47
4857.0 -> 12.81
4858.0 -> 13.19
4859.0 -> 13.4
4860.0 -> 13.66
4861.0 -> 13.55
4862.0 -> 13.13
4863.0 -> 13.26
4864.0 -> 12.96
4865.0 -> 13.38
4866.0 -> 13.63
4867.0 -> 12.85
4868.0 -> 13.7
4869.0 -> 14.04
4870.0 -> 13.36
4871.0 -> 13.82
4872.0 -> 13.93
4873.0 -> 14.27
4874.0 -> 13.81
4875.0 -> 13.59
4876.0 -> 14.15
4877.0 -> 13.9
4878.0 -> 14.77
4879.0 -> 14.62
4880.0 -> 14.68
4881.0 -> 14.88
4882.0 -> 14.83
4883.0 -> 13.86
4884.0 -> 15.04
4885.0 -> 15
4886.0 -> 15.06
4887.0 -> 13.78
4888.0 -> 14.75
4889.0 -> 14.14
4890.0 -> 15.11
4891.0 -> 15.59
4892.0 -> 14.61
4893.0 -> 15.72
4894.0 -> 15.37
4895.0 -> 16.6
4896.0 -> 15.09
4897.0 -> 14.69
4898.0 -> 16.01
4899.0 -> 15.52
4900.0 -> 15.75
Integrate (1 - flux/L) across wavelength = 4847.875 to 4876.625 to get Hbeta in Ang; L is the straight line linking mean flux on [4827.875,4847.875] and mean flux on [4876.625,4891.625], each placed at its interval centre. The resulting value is 2.1 Ang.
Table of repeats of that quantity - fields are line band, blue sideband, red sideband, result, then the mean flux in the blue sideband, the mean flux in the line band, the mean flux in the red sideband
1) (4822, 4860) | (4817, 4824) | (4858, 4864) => -1.1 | 15.5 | 14.8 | 13.3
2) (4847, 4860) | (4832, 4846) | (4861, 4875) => 0.3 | 15.2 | 14.1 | 13.6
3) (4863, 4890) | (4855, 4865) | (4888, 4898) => 0.4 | 13.4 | 14.1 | 15.2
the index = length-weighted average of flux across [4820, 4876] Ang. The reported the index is 14.5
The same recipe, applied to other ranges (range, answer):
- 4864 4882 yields 14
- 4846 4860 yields 14.1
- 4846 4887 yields 14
